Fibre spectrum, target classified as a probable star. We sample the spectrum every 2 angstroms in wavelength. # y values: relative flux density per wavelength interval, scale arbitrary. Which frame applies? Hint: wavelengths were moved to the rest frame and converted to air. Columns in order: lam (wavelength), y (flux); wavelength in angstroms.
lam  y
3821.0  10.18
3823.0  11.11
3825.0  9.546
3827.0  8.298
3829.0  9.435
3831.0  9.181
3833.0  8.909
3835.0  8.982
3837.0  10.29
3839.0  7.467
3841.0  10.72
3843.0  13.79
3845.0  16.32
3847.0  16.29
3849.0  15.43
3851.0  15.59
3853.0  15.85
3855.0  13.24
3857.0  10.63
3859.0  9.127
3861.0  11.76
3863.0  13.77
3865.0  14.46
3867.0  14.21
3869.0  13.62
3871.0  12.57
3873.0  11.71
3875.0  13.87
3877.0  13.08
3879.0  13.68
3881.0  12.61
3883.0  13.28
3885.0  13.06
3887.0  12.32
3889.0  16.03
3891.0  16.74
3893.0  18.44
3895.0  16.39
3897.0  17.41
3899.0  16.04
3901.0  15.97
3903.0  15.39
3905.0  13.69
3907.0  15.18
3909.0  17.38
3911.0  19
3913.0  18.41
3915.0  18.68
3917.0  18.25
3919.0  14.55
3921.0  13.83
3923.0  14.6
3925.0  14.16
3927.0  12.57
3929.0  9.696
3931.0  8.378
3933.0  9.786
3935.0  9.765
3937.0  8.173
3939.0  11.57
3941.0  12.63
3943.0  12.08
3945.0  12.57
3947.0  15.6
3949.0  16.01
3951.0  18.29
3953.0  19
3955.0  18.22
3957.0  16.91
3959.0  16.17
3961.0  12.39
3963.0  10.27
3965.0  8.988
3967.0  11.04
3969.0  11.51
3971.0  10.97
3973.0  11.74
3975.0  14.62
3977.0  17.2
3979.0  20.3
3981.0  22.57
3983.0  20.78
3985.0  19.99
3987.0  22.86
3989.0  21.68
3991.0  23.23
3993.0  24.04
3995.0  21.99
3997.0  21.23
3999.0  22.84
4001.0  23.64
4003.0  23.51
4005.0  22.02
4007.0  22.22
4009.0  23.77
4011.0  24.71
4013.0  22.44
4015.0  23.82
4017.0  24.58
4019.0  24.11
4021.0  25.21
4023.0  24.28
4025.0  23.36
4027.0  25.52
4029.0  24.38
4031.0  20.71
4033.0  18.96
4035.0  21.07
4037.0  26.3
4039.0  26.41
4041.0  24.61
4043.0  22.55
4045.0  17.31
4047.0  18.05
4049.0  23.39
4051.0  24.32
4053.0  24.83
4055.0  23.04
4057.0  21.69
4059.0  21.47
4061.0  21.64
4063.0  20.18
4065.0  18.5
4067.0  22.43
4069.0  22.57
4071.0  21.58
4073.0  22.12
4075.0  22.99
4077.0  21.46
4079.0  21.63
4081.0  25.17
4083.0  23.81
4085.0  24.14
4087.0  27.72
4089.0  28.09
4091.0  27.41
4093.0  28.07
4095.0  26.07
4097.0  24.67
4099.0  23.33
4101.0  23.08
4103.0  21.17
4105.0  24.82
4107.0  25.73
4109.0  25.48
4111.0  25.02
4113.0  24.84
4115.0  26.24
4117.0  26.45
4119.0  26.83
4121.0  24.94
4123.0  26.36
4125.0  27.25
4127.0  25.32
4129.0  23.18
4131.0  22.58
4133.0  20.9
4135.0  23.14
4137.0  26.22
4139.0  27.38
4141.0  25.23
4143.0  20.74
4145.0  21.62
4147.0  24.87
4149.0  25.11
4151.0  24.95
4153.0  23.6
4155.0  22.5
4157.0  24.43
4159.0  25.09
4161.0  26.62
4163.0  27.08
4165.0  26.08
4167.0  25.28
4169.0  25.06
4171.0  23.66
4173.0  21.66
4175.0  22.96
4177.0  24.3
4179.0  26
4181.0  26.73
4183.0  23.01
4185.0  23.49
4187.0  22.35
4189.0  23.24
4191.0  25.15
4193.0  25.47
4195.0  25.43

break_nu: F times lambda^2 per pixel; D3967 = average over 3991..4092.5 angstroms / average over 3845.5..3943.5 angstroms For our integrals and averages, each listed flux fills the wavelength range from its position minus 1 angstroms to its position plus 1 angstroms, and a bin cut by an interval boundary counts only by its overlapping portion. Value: 1.8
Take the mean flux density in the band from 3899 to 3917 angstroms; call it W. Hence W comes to 16.8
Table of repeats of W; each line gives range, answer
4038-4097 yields 23.2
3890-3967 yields 14.5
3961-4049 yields 20.7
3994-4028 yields 23.5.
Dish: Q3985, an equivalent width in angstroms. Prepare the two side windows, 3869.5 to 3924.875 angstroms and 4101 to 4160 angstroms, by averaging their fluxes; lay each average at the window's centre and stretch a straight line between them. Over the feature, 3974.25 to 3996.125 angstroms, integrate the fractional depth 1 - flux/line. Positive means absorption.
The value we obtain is -2.5 angstroms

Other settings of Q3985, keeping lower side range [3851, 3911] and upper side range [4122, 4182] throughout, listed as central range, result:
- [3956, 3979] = 5.7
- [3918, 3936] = 4.6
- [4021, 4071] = -4.8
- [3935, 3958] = 3.3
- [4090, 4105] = -1.6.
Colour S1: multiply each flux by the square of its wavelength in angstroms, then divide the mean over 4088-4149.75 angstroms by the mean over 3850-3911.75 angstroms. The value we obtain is 2.0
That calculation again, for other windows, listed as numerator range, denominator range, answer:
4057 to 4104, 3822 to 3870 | 2.19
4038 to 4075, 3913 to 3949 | 1.81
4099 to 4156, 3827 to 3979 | 2.00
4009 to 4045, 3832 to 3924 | 1.79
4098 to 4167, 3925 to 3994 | 1.78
